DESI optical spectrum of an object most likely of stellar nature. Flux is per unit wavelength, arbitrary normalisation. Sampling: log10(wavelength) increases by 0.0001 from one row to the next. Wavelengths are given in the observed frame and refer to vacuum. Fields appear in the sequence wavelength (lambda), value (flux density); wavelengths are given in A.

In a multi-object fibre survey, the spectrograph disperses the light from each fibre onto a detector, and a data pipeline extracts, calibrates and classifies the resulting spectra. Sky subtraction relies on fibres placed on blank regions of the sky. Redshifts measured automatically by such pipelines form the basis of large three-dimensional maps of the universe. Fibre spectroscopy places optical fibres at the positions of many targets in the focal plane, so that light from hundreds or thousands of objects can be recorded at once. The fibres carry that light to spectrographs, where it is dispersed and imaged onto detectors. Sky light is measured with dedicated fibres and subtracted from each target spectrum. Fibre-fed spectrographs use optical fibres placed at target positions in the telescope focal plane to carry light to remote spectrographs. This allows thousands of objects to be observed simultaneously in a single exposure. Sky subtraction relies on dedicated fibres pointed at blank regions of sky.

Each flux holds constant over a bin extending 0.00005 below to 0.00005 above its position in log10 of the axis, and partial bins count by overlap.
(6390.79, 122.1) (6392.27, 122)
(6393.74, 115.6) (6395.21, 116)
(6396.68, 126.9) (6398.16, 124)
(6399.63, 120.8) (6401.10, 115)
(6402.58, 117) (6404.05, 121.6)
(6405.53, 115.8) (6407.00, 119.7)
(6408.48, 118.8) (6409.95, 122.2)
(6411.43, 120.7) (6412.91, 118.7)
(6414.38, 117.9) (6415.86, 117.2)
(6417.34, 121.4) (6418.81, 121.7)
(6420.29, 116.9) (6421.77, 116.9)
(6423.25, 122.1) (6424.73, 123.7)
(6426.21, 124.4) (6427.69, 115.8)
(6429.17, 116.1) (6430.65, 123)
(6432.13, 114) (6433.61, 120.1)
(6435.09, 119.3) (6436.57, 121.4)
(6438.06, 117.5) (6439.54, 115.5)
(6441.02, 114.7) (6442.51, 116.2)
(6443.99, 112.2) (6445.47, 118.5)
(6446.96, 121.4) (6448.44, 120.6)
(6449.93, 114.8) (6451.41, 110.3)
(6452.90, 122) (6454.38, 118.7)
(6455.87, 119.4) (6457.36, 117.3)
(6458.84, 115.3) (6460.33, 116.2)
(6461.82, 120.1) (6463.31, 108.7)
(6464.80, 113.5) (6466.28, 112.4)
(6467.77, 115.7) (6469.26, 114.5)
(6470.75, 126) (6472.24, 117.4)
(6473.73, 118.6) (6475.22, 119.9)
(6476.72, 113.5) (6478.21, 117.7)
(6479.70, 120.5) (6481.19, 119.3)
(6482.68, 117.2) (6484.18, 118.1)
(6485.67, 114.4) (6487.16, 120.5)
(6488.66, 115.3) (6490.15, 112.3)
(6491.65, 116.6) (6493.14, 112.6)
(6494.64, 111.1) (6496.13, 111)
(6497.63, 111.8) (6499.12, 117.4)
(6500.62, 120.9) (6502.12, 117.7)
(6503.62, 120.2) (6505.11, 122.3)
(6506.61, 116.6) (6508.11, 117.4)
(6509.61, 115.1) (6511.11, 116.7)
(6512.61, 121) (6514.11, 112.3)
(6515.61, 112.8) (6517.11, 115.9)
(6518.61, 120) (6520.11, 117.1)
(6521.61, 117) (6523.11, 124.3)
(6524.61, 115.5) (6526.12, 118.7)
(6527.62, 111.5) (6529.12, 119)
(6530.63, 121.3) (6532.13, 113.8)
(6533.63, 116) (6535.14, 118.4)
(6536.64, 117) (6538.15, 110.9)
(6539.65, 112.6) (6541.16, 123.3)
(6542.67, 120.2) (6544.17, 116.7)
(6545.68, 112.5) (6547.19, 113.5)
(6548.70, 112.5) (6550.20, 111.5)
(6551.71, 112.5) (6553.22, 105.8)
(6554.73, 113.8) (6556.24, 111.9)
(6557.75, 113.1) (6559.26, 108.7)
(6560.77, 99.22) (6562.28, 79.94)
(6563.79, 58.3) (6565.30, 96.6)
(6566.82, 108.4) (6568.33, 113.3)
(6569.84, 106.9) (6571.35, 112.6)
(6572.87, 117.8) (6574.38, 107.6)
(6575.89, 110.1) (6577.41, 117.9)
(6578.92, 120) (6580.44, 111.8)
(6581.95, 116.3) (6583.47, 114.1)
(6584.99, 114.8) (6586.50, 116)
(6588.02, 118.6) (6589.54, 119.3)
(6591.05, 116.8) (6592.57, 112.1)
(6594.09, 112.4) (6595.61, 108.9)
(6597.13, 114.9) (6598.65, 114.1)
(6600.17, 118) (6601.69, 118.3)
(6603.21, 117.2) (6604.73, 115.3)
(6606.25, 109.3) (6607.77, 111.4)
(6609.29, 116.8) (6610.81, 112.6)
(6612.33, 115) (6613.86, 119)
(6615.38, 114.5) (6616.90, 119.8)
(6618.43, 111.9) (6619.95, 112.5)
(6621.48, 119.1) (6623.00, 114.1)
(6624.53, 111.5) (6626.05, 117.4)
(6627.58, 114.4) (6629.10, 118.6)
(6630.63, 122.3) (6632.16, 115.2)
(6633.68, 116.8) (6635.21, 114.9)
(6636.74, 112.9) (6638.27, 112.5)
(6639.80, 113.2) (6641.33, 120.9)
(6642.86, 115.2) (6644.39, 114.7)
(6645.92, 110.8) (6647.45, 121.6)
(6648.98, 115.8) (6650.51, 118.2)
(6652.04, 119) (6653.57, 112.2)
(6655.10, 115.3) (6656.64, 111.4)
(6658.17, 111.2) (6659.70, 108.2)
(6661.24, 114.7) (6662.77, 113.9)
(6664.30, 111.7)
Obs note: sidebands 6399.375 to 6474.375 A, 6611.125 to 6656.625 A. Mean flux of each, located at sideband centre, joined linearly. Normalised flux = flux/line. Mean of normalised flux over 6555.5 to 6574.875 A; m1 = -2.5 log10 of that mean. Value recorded 0.14 mag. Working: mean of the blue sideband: 118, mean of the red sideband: 116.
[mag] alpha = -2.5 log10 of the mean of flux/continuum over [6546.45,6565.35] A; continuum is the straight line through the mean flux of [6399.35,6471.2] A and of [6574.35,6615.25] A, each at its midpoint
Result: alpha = 0.12 mag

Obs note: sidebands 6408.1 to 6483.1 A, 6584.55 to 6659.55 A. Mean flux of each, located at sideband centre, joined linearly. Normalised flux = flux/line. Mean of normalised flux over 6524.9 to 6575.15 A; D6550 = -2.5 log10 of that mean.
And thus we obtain 0.06 mag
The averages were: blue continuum 118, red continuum 115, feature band 110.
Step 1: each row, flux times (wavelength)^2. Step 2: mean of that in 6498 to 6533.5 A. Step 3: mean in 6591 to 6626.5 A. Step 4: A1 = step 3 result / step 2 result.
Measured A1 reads 1.0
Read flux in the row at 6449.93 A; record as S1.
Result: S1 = 114.8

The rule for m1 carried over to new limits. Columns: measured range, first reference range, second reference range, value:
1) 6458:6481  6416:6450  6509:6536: 0.01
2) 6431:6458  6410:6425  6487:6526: 0.01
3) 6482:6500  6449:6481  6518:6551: 0.02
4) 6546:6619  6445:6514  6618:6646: 0.04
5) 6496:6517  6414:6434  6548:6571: -0.07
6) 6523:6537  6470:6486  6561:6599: -0.03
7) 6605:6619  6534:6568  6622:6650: -0.01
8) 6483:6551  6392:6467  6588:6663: 0.01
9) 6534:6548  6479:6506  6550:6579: -0.06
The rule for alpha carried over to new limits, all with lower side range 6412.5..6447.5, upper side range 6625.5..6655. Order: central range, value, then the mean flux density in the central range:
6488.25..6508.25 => 0.02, 116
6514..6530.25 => 0.00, 117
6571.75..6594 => 0.02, 115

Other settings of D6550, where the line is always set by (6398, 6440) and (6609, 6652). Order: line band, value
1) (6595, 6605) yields 0.01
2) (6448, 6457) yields 0.01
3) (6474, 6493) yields 0.01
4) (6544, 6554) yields 0.05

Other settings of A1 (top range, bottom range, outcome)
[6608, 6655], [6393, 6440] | 1.04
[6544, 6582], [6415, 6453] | 0.95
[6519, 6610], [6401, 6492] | 0.99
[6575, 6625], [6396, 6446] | 1.02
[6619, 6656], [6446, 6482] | 1.04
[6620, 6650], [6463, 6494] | 1.04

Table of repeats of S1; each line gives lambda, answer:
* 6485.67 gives 114.4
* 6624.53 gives 111.5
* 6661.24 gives 114.7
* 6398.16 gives 124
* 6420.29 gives 116.9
